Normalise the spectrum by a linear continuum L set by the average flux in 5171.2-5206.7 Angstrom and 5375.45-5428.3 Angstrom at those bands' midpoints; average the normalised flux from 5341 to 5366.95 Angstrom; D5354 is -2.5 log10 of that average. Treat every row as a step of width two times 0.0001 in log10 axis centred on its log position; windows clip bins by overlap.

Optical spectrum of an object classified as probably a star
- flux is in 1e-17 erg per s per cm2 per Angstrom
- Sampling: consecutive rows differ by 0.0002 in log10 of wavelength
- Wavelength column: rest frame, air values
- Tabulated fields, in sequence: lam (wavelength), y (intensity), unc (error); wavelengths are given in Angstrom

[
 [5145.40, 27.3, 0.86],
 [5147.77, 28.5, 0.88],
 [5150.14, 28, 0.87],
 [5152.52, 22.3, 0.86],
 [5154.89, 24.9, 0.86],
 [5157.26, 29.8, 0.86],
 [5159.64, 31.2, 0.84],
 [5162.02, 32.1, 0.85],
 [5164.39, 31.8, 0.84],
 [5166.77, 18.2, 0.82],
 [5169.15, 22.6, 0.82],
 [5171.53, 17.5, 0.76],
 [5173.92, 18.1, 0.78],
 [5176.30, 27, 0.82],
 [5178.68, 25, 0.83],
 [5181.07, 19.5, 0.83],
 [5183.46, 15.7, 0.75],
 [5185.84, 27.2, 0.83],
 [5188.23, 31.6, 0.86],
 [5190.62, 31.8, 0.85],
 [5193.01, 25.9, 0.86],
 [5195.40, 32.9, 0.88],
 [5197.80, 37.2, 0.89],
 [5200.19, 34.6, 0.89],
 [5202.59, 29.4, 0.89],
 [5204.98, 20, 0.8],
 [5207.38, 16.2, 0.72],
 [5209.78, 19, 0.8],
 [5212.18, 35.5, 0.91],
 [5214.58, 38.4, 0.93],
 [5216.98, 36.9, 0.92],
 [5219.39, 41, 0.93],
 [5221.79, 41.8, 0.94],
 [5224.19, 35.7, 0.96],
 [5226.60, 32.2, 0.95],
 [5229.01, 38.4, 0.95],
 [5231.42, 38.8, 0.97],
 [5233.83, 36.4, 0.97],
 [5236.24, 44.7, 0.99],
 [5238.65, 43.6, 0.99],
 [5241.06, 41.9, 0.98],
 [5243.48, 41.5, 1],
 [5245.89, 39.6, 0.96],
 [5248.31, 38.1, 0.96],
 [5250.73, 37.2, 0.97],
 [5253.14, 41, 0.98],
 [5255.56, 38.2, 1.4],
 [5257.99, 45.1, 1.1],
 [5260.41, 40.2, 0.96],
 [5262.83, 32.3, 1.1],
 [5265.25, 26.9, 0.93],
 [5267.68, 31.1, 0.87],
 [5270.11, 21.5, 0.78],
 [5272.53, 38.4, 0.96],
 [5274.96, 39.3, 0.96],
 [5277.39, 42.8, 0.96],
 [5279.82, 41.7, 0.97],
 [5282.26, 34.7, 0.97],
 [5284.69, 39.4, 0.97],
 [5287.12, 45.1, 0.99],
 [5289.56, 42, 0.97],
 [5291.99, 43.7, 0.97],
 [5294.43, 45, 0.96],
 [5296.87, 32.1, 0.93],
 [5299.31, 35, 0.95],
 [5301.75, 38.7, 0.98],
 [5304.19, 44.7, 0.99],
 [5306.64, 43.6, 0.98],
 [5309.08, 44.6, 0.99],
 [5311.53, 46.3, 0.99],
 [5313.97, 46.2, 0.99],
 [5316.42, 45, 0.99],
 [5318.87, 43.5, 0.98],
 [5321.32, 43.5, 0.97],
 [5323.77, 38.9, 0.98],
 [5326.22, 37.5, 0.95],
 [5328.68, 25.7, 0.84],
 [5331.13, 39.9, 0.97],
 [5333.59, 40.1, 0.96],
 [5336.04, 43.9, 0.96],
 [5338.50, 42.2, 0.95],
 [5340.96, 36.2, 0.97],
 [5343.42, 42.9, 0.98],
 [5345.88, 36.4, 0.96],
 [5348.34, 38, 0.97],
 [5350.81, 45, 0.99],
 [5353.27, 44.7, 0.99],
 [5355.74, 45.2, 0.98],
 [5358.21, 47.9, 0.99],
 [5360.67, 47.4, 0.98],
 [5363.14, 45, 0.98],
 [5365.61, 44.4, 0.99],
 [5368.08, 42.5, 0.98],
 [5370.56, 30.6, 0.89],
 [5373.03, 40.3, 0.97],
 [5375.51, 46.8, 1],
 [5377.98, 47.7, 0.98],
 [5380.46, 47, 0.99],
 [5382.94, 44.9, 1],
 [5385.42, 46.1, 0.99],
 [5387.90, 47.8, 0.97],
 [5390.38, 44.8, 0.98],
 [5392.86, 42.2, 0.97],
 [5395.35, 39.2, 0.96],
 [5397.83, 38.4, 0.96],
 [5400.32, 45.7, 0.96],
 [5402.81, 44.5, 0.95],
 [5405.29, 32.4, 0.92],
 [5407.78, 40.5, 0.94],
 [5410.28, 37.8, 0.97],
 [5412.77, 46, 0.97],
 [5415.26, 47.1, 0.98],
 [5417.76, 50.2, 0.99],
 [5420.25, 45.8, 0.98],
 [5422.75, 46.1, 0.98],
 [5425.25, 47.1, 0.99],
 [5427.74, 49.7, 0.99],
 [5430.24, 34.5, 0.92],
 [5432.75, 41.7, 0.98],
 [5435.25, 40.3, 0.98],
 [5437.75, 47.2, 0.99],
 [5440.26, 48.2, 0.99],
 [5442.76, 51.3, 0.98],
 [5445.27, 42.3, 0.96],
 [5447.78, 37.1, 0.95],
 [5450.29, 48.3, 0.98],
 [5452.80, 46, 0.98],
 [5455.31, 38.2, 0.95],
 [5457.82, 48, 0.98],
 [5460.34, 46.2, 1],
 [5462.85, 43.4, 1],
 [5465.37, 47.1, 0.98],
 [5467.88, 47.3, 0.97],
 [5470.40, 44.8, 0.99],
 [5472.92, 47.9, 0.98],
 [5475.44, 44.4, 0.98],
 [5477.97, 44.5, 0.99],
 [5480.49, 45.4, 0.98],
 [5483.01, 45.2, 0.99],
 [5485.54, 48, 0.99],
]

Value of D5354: -0.08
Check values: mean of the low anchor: 26.3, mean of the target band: 43.4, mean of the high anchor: 44.3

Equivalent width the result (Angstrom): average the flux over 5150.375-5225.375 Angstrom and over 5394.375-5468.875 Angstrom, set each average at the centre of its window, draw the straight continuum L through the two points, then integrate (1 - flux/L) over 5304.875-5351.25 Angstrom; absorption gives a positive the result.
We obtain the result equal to -4.8 Angstrom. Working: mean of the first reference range 28.1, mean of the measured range 41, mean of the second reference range 43.9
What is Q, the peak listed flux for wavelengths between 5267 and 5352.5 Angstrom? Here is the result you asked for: 46.3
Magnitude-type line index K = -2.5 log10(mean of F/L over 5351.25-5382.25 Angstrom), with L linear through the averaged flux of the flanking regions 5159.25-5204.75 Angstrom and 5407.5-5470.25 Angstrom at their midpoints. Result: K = -0.117 mag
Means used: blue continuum 26.6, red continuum 44.8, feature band 44.2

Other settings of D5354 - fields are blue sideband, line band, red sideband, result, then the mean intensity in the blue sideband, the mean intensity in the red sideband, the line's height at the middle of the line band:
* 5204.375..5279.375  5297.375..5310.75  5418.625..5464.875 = -0.06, 36.1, 44.6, 38.8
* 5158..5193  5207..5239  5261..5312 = -0.16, 25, 38.4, 30.8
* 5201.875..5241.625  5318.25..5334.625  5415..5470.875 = 0.04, 34.7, 45.1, 39.6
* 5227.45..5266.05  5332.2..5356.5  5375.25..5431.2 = 0.02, 39.1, 44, 42.2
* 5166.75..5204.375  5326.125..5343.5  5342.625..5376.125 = 0.05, 26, 42.6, 40.2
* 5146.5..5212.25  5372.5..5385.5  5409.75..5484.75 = -0.14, 26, 45.1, 40.2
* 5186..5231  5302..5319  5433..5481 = -0.19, 32.1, 45.1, 37.5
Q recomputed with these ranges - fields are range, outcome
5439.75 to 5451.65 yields 51.3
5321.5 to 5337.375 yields 43.9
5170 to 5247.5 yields 44.7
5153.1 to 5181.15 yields 32.1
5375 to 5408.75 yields 47.8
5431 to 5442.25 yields 48.2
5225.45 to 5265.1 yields 45.1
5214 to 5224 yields 41.8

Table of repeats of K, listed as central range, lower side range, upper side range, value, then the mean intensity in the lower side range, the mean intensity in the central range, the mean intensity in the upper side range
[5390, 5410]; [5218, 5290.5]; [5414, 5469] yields 0.08 mag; 38.3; 40.6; 45.1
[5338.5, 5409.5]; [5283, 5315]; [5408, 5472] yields 0.02 mag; 41.9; 42.6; 44.8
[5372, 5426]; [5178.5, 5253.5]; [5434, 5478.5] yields -0.04 mag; 33.4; 44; 45.1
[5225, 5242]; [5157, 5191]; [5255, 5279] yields -0.23 mag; 25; 39.3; 35.6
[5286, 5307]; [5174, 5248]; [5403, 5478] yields -0.11 mag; 32.5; 41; 44.4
